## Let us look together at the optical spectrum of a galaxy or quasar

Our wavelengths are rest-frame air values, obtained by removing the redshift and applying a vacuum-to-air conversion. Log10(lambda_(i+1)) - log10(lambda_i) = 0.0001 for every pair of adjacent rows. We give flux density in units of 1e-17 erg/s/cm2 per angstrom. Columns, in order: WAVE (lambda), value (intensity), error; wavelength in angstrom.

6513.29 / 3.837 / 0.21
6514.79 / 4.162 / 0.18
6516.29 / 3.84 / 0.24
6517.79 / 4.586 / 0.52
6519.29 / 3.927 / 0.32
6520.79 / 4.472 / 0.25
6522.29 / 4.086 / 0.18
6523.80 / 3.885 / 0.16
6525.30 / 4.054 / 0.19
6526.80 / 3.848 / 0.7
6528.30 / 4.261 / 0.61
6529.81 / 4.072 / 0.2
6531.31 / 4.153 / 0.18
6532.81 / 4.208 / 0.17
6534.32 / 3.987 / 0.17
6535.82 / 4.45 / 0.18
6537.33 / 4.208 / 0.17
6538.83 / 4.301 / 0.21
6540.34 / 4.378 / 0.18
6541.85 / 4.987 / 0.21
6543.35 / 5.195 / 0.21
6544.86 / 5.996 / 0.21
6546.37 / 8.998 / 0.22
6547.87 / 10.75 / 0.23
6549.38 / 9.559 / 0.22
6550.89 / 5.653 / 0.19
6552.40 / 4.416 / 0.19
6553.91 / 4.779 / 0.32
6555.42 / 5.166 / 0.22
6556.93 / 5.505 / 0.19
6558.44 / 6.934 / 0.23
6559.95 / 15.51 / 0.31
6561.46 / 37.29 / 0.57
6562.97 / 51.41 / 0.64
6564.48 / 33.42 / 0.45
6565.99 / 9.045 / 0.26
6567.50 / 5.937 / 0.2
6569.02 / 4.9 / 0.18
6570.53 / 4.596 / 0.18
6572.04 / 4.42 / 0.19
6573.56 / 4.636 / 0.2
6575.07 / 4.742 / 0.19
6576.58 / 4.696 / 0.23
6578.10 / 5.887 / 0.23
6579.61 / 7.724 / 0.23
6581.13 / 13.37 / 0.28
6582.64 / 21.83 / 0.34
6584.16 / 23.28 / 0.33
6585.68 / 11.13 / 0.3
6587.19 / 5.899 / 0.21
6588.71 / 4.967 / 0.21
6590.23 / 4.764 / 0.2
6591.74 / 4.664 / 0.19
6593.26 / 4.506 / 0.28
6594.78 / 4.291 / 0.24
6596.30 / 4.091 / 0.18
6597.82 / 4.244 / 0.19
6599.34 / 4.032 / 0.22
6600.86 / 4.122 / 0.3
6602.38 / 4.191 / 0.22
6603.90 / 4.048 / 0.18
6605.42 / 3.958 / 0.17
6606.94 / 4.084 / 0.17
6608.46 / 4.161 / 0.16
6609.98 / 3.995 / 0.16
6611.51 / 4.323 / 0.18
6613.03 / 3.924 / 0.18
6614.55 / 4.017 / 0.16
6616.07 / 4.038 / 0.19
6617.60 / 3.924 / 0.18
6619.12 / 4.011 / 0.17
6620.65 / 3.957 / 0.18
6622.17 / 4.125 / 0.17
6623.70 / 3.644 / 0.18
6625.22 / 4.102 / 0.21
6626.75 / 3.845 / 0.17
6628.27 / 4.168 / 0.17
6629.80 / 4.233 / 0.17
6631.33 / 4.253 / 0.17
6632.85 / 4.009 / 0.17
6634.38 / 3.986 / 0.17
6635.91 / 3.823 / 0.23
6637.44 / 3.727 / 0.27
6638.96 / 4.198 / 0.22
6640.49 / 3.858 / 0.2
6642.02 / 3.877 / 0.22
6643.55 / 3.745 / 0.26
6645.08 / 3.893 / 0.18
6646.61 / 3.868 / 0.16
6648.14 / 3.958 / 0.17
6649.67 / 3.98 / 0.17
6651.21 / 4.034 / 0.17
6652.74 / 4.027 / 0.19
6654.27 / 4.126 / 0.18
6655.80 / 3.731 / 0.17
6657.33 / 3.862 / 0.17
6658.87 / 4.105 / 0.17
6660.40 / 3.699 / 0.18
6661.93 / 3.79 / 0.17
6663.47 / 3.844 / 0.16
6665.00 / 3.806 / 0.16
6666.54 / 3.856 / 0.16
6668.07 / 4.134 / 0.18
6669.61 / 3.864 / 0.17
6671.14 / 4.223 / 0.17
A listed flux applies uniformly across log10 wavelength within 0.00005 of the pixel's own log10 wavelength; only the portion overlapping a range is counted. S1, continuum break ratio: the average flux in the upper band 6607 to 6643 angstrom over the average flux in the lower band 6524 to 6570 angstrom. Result 0.43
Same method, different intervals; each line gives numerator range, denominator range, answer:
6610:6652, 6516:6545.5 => 0.92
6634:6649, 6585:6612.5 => 0.82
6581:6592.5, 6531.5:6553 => 1.93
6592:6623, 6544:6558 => 0.61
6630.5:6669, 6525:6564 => 0.44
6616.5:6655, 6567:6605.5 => 0.59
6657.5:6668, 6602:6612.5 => 0.94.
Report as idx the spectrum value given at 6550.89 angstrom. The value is 5.653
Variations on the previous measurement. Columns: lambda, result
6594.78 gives 4.291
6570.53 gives 4.596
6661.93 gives 3.79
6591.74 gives 4.664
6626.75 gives 3.845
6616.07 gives 4.038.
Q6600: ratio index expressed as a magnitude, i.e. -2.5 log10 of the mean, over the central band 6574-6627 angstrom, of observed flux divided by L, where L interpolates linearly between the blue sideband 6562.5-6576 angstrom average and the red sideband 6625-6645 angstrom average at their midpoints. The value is 0.43 mag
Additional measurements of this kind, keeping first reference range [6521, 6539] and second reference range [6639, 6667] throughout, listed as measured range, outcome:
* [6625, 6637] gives -0.027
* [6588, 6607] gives -0.080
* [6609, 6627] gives -0.009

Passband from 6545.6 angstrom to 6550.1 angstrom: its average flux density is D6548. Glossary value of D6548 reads 9.76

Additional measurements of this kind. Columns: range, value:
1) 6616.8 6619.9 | 3.96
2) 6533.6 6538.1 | 4.22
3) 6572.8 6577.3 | 4.7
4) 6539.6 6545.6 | 5.14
